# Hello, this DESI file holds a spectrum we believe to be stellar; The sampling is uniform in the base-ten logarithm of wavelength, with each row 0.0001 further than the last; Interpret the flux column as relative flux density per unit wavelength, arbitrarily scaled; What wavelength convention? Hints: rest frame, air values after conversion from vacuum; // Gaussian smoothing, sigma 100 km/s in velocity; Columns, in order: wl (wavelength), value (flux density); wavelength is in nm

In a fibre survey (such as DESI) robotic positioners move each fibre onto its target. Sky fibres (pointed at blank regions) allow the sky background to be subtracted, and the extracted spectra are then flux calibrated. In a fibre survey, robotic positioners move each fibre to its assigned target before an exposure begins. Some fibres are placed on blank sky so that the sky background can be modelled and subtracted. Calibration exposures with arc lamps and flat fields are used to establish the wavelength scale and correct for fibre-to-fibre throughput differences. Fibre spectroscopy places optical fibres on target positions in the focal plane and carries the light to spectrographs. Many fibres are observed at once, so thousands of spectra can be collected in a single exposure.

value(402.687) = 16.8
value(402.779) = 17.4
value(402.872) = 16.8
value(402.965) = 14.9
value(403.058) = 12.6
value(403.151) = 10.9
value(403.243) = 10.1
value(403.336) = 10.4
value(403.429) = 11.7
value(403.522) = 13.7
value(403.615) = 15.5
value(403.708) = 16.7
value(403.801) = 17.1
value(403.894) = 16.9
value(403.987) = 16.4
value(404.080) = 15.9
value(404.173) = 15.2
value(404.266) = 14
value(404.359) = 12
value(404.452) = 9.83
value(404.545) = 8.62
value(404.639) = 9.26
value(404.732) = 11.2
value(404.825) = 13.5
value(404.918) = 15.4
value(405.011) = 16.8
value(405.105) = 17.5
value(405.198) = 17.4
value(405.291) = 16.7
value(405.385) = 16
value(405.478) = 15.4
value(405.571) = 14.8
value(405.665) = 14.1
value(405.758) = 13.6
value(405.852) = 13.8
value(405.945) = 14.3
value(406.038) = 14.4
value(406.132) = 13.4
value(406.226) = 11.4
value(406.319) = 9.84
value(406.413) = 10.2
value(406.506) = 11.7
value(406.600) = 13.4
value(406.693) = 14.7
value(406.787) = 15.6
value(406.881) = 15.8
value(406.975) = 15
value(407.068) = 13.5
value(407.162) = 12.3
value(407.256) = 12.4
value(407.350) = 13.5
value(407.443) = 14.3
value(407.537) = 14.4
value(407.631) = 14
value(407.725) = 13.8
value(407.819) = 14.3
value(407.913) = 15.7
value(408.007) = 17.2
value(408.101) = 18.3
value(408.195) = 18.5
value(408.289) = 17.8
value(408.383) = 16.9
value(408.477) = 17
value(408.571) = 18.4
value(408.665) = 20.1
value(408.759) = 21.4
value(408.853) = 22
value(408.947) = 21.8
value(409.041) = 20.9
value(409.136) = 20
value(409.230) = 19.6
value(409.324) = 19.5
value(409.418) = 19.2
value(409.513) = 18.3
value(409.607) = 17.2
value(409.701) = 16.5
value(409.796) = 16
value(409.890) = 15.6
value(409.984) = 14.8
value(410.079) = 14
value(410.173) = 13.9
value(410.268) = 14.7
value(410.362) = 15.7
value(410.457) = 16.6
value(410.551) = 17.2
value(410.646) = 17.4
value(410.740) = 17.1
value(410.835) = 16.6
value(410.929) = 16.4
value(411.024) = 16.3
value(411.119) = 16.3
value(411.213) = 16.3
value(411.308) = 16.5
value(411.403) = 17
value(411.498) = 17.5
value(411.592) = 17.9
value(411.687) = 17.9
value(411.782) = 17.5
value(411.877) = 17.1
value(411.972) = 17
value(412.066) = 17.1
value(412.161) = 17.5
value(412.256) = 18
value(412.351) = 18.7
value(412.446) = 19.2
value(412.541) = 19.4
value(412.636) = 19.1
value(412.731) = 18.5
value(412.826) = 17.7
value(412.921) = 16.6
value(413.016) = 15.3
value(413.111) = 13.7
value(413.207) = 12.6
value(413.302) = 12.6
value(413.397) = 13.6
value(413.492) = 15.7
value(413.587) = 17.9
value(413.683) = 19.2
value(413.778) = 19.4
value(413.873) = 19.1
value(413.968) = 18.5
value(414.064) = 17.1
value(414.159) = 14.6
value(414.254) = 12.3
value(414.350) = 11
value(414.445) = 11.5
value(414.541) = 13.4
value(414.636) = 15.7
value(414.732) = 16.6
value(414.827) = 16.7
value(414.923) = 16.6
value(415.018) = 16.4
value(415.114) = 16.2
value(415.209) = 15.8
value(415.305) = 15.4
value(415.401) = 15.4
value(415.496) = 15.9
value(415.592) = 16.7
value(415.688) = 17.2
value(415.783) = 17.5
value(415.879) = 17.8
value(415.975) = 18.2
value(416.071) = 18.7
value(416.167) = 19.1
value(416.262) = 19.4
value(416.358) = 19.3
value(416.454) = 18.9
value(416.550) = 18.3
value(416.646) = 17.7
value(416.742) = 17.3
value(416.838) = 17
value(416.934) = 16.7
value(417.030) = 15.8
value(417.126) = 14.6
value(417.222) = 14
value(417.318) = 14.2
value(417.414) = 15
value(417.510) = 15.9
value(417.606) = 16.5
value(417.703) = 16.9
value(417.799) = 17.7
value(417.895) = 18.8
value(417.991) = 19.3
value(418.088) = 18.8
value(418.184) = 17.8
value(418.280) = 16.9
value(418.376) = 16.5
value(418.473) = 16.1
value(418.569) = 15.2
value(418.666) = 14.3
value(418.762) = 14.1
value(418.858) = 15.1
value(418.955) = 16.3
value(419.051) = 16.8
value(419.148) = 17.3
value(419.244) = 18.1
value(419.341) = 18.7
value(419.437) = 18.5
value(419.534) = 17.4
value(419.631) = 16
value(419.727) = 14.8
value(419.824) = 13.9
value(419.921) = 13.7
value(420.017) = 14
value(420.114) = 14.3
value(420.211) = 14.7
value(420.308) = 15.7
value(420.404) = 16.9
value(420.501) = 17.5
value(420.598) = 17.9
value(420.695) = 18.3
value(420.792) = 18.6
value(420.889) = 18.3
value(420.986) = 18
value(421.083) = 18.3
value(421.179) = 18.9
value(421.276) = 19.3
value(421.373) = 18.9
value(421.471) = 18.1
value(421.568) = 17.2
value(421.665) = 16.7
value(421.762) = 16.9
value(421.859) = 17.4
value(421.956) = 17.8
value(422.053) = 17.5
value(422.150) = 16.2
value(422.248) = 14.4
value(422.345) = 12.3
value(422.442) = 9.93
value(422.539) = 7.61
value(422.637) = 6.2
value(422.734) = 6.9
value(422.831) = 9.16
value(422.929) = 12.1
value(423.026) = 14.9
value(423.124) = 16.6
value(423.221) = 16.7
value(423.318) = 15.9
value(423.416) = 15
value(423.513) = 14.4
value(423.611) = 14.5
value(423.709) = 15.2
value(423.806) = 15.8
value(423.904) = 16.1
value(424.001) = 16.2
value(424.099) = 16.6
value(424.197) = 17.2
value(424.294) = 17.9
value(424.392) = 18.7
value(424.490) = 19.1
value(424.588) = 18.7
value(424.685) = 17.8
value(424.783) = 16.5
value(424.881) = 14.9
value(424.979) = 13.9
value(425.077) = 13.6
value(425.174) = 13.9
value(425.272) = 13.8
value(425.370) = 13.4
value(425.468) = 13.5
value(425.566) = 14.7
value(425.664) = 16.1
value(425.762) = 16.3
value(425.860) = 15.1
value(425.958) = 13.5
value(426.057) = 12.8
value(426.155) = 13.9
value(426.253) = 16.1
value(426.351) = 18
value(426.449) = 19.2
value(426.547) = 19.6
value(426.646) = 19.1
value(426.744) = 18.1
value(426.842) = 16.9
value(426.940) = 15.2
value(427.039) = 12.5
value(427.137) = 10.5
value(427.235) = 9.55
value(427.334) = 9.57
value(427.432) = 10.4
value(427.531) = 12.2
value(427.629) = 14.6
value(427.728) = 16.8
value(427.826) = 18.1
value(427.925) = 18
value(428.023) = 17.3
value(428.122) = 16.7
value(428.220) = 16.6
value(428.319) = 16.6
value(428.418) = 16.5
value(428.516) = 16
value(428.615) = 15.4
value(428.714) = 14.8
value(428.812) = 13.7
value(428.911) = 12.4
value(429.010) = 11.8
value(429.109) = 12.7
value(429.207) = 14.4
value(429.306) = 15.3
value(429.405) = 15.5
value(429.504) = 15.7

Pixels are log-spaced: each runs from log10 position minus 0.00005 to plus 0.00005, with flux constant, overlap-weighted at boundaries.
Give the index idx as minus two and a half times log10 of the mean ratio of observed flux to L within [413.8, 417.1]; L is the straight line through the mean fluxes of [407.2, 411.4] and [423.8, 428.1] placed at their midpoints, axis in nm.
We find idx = -0.01 mag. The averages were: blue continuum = 16.9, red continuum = 15.5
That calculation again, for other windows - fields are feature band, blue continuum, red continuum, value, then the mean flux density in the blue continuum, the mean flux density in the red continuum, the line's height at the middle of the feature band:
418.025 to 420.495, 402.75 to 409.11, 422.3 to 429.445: -0.093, 14.9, 14.8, 14.8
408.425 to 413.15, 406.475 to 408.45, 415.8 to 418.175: -0.115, 15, 17.3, 15.8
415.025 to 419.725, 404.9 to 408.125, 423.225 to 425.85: -0.112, 14.4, 15.8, 15.2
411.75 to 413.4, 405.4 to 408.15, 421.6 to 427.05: -0.169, 14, 15.2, 14.4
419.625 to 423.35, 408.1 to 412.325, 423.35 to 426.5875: 0.061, 17.5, 15.8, 16.2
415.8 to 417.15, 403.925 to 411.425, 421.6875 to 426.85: -0.161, 15.6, 15.2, 15.4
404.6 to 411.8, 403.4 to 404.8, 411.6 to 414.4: -0.058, 13.6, 16.7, 15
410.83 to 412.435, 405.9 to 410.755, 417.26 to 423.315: -0.082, 16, 15.9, 16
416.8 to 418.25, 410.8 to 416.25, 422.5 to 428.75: -0.035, 16.6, 15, 16.1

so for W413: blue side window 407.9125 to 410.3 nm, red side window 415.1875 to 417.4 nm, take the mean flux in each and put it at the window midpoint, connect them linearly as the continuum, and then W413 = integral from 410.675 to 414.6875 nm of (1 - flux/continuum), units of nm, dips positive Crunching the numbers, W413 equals 0.23 nm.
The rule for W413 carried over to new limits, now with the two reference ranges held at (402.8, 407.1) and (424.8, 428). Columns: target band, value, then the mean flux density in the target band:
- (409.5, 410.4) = -0.093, 15.6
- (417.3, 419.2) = -0.267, 16.5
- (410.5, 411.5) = -0.183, 16.7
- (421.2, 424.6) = -0.130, 15.2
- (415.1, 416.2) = -0.201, 17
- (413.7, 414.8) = -0.093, 15.5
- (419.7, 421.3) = -0.225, 16.6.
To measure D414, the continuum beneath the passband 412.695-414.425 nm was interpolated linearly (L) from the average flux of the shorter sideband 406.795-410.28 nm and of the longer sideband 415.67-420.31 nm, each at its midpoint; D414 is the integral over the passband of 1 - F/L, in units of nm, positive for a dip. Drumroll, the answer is 0.10 nm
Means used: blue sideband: 16.7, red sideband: 16.7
